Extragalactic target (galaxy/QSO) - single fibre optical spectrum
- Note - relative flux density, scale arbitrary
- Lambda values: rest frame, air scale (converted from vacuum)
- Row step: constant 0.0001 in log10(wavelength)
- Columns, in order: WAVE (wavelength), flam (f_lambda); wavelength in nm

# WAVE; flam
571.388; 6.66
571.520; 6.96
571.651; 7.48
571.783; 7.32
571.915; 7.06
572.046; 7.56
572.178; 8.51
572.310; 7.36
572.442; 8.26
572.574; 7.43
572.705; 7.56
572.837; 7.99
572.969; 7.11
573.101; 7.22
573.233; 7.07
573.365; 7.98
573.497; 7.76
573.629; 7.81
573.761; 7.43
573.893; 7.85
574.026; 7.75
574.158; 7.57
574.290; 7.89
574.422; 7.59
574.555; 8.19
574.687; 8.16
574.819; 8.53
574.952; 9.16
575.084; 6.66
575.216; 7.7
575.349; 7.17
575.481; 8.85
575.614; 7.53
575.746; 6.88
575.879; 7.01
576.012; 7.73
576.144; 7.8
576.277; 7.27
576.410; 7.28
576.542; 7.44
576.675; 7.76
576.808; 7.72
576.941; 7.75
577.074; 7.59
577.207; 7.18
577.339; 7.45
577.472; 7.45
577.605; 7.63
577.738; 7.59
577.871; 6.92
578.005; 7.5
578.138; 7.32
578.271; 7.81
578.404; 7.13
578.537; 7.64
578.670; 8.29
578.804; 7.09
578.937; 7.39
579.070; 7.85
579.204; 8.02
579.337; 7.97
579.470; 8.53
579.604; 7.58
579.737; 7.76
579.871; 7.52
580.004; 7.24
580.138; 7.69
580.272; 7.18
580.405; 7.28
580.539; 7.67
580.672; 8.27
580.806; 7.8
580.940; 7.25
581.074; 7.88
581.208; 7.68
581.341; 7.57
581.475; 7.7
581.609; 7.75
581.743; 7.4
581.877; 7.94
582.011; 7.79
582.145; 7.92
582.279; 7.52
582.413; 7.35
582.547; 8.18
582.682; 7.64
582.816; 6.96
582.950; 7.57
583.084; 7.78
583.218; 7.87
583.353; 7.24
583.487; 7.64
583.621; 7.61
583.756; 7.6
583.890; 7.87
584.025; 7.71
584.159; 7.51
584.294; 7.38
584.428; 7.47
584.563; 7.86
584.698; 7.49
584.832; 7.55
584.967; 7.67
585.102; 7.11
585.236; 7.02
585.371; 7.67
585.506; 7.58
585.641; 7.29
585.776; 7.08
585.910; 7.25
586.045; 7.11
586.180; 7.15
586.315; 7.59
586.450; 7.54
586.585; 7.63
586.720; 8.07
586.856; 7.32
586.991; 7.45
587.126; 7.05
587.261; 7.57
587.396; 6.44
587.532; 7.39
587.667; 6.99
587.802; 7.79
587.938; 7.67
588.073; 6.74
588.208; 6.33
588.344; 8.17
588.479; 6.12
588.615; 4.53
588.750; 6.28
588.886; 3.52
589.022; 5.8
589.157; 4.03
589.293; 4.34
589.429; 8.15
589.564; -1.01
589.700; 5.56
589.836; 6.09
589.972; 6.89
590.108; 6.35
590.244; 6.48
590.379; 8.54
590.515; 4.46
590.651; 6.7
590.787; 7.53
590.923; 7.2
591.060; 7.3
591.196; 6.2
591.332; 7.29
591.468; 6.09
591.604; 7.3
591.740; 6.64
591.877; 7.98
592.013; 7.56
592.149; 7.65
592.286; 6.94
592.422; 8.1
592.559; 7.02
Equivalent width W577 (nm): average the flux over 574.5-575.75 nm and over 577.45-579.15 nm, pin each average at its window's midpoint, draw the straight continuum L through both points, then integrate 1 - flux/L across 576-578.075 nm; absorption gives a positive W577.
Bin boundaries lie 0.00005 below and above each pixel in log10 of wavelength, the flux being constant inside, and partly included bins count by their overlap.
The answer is 0.05 nm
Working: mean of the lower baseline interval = 7.94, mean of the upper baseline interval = 7.51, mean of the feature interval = 7.5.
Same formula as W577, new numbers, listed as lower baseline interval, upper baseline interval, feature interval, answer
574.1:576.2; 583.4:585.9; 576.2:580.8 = 0.06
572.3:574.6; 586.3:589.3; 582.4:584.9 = -0.24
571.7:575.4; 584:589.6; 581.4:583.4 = -0.15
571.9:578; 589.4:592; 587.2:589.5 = 0.09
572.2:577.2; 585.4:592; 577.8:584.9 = -0.45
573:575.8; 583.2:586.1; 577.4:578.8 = 0.03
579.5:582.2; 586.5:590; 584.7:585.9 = -0.10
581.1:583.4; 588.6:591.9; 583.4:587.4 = -0.26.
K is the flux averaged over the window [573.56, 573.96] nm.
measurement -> 7.69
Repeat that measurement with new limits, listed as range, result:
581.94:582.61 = 7.75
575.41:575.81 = 7.76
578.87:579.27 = 7.75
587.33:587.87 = 7.15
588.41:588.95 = 5.13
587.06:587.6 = 7.11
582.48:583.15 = 7.62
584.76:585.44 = 7.41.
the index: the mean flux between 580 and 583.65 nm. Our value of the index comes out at 7.63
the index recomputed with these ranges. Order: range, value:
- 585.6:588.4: 7.31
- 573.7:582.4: 7.65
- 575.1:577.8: 7.52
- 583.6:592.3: 6.84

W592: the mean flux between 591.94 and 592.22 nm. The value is 7.61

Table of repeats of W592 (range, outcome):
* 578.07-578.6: 7.48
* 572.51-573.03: 7.54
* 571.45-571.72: 7.21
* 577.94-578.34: 7.55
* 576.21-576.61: 7.33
